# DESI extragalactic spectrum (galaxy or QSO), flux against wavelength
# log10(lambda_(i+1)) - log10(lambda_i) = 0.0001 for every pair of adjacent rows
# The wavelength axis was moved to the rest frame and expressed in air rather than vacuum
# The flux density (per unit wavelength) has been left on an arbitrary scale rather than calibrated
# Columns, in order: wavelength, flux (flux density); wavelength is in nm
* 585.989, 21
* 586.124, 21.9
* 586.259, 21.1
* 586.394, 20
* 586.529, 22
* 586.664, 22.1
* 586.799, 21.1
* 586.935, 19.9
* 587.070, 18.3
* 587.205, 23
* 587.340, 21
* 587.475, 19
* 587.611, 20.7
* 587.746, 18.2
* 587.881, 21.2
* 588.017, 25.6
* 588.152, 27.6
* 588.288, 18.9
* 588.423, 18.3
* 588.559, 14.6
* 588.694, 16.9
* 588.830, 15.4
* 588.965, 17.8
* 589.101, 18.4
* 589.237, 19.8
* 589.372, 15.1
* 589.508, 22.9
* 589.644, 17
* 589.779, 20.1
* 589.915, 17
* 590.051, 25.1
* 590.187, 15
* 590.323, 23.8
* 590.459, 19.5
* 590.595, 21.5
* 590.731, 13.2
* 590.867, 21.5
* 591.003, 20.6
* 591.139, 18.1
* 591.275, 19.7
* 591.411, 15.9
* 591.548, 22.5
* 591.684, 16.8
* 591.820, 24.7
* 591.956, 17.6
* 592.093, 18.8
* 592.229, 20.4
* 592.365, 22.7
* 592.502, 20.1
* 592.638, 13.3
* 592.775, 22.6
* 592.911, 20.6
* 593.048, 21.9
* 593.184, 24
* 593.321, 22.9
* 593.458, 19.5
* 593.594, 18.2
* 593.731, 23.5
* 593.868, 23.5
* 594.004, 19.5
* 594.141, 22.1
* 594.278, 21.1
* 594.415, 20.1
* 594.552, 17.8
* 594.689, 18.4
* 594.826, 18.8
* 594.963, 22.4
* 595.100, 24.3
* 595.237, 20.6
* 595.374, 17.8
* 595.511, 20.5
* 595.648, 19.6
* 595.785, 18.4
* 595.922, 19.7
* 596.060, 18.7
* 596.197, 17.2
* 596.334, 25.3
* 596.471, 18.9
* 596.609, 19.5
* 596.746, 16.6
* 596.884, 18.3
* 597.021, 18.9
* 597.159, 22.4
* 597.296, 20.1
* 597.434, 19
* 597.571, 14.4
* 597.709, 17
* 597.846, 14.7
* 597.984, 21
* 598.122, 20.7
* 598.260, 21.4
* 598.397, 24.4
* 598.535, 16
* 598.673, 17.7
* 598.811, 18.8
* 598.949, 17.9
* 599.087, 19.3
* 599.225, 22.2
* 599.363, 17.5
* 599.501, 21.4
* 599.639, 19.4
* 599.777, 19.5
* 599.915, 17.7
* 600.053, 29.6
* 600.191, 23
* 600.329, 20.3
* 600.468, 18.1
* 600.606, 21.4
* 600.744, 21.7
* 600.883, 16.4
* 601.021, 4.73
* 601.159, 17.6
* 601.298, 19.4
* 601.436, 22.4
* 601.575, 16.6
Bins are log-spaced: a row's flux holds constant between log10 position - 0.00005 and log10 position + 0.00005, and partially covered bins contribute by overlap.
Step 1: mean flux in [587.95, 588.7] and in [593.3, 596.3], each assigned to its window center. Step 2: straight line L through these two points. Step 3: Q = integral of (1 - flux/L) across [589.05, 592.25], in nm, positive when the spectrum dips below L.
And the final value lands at 0.17 nm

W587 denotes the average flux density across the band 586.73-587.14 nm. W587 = 19.8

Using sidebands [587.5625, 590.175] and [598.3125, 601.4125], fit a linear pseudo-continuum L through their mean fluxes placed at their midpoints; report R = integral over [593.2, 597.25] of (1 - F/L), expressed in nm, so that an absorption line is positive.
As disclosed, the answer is -0.18 nm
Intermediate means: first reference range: 19.4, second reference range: 19.3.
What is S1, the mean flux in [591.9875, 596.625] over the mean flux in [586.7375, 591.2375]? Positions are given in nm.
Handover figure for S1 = 1.0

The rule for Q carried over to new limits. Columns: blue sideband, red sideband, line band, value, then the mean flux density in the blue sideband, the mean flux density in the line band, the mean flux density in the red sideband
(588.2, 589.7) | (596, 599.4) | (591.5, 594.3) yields -0.35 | 17.9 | 20.8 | 19.1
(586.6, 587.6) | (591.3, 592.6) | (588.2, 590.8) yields 0.22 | 20.6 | 18.5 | 19.8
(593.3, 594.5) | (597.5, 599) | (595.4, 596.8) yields 0.03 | 21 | 19.4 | 18.6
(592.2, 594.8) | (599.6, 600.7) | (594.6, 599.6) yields 0.36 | 20.6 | 19.4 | 21.2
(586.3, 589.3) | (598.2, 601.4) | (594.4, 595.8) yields -0.02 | 20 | 19.9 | 19.4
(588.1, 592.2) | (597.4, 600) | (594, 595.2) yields -0.09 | 19.1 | 20.5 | 19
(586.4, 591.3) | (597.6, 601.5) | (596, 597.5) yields -0.01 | 19.7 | 19.5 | 19.3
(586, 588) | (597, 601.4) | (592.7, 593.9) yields -0.11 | 20.8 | 21.8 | 19.2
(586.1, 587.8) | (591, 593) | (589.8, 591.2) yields 0.03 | 20.6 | 19.6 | 19.6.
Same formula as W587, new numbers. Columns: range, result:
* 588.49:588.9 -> 15.7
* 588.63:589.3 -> 17.6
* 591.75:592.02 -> 21.2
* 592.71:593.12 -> 21.7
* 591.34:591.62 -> 19.1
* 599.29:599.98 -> 19.1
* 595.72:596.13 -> 18.9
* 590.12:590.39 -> 19.4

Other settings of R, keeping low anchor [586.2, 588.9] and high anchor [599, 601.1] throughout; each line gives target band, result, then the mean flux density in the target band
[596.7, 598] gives 0.10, 18.2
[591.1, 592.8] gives 0.05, 19.4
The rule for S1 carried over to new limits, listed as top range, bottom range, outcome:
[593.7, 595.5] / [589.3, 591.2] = 1.07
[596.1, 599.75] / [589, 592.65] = 0.99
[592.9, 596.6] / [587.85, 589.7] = 1.07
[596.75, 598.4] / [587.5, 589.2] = 0.98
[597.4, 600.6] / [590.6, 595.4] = 0.97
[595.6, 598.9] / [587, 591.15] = 0.98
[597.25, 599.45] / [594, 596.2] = 0.95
